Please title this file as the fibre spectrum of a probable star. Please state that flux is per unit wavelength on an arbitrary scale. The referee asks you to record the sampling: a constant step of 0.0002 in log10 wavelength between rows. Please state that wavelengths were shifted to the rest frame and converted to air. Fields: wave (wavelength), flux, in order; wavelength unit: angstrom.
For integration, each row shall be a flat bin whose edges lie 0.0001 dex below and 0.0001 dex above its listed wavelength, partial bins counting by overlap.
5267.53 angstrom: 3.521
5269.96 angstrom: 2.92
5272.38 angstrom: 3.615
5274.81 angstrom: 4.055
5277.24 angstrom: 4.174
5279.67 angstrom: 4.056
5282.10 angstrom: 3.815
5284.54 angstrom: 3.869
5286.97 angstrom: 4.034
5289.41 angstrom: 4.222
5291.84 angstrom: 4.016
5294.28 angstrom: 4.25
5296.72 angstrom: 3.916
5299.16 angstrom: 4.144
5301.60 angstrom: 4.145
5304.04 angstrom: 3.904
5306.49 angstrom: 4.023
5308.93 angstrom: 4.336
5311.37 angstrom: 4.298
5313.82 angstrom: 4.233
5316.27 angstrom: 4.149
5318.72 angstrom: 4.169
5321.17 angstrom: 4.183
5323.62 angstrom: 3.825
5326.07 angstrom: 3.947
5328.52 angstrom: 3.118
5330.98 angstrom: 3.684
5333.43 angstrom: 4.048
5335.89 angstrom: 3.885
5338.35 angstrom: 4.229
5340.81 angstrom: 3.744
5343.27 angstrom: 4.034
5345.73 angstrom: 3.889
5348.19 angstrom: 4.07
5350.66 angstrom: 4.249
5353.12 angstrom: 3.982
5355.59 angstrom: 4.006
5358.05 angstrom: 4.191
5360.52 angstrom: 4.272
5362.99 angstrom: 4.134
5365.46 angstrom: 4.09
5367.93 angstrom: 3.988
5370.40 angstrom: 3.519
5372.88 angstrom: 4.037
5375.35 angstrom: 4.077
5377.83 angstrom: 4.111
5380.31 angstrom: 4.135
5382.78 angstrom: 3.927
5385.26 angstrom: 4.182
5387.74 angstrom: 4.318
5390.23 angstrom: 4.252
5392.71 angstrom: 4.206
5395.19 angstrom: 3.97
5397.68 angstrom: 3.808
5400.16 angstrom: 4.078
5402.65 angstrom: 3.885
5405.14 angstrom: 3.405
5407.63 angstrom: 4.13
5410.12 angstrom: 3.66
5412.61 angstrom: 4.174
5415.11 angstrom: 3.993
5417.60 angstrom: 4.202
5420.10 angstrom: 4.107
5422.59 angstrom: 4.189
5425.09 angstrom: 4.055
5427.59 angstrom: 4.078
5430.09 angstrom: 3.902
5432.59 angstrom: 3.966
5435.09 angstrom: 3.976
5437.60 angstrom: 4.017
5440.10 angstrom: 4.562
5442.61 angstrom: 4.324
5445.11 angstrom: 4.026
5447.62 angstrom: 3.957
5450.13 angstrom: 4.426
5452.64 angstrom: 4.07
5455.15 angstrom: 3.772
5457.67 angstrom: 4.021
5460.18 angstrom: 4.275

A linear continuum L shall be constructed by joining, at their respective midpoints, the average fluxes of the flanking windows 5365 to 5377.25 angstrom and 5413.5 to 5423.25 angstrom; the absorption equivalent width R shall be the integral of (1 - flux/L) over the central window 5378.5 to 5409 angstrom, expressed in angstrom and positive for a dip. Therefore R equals 0.0 angstrom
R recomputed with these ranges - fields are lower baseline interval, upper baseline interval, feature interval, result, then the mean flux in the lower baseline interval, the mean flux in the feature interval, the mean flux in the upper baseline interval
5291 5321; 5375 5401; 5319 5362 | 1.6 angstrom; 4.13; 3.97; 4.1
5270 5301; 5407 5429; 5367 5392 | -0.1 angstrom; 3.98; 4.06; 4.06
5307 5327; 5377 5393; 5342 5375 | 0.9 angstrom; 4.14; 4.04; 4.16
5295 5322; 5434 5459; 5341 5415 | 1.9 angstrom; 4.14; 4.02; 4.12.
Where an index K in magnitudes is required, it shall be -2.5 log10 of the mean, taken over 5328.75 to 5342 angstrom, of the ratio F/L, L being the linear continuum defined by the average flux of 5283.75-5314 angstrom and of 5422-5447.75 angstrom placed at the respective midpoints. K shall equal 0.07 mag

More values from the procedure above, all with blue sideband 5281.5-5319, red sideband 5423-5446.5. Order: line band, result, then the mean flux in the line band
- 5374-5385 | 0.01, 4.07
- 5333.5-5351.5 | 0.02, 4.01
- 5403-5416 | 0.06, 3.87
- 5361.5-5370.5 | 0.03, 4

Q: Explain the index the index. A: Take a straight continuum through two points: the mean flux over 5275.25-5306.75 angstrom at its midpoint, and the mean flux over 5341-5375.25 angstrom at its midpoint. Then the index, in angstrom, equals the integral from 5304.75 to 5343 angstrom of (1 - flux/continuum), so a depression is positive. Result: 0.4 angstrom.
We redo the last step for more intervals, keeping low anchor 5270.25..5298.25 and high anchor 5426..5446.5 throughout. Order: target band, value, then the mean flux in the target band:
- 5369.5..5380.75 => 0.20 angstrom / 3.98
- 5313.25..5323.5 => -0.37 angstrom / 4.14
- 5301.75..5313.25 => -0.45 angstrom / 4.15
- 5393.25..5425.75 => 0.83 angstrom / 3.98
